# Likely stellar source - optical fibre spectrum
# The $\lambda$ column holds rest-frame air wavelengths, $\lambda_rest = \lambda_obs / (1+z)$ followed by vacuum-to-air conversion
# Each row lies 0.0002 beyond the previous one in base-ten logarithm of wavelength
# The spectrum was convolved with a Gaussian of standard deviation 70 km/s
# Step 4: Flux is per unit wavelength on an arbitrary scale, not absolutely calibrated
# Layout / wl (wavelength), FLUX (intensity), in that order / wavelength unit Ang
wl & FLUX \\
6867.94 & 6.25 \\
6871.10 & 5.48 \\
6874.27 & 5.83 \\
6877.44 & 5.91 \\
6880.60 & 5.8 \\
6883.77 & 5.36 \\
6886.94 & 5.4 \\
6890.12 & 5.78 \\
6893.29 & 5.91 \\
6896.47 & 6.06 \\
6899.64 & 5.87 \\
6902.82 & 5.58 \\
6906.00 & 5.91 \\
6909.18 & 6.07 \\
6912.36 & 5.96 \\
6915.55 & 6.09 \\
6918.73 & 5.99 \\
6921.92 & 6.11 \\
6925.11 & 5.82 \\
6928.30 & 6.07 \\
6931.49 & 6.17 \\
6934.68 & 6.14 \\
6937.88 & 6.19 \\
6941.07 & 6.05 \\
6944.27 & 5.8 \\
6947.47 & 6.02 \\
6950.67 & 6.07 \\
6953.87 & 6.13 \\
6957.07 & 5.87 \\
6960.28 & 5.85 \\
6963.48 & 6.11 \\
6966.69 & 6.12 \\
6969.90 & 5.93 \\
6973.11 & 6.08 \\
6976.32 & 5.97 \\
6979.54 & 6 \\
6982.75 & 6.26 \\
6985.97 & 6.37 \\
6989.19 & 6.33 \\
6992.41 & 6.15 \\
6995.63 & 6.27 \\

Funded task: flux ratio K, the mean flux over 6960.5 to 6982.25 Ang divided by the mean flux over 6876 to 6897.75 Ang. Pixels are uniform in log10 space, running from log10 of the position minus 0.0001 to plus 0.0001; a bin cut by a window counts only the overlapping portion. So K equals 1.1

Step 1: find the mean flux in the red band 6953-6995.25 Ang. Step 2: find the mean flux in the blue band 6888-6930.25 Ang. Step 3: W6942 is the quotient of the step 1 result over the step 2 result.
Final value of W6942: 1.03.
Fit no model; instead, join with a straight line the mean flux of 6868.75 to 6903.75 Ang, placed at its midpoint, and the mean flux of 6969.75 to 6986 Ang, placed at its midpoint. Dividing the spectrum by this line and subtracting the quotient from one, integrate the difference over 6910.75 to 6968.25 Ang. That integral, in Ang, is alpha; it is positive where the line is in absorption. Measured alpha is -0.9 Ang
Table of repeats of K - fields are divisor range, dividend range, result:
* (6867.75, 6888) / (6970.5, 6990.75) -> 1.08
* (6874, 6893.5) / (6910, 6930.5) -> 1.06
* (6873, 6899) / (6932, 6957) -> 1.05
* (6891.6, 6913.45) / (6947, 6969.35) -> 1.02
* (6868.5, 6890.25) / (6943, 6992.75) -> 1.07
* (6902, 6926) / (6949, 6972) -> 1.01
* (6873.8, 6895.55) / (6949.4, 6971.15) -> 1.05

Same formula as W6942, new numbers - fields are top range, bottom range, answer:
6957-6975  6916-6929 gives 1.00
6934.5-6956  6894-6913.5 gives 1.02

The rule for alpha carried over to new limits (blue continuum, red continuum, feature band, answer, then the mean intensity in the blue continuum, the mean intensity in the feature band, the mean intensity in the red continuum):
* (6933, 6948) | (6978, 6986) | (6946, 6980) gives 0.6 Ang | 6.04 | 6.01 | 6.18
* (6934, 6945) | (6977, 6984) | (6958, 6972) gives 0.2 Ang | 6.05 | 6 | 6.1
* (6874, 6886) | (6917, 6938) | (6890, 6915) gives -0.2 Ang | 5.7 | 5.91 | 6.06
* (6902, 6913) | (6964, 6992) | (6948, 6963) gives 0.2 Ang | 5.9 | 5.99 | 6.13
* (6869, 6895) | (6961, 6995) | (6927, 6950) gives -0.4 Ang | 5.7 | 6.06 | 6.13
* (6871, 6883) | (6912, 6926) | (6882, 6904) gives 0.5 Ang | 5.76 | 5.71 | 6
